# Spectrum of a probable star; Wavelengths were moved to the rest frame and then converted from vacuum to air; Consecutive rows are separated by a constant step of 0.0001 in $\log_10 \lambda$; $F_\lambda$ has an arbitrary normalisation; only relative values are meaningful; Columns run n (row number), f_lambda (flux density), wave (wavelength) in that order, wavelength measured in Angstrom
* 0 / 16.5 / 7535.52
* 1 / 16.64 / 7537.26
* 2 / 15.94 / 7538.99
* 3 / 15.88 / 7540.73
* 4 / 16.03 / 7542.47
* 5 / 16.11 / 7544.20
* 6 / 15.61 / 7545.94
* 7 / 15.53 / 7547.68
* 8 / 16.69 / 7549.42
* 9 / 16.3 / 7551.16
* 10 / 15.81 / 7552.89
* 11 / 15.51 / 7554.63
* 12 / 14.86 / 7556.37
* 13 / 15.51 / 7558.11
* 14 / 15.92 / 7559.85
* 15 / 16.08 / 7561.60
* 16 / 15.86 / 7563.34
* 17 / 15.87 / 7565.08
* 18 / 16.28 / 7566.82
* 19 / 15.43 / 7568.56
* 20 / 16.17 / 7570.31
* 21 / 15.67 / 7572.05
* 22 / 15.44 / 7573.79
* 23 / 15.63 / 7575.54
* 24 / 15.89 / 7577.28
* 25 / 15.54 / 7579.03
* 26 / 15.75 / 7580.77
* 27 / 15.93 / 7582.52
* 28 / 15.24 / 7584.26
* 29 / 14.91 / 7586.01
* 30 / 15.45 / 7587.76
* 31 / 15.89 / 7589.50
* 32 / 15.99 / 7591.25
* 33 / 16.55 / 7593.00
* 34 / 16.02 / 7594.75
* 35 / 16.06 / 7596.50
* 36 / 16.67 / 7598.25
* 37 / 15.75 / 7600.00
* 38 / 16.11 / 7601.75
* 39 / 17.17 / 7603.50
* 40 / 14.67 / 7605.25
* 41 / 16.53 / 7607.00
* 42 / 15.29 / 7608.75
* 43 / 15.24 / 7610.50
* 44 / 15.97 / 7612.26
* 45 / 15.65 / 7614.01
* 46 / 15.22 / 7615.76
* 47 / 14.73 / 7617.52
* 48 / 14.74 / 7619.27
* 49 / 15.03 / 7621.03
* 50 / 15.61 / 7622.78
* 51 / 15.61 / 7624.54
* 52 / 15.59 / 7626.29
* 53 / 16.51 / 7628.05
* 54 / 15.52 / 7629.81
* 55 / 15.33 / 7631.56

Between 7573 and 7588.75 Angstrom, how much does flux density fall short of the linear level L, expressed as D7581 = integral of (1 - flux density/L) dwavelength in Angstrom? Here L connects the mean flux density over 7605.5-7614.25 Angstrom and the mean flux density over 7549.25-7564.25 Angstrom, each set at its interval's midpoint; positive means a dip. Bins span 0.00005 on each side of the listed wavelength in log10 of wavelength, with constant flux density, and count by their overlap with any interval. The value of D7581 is 0.2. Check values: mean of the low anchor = 15.8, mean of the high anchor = 15.7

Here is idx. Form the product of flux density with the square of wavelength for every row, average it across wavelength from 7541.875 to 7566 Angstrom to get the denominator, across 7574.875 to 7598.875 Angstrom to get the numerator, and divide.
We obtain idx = 1.01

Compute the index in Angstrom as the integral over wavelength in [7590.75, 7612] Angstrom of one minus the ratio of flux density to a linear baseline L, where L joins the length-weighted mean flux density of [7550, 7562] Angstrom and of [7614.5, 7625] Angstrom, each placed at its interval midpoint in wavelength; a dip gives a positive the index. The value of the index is -1.0 Angstrom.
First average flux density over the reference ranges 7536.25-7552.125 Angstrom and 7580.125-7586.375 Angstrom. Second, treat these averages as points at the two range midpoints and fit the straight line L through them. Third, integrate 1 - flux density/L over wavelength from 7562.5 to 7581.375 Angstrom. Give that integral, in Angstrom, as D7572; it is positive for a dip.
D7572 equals -0.1 Angstrom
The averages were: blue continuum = 16.1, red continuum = 15.5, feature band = 15.8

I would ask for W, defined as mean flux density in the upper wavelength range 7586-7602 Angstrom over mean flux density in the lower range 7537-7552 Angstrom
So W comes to 1.00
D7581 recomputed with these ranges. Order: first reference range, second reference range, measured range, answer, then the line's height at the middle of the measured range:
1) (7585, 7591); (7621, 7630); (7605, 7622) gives 0.3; 15.6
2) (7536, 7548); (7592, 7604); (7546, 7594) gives 1.1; 16.1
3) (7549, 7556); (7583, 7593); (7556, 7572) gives 0.1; 15.9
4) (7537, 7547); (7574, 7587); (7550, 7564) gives 0.1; 15.8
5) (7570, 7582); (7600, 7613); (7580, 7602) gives -0.1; 15.8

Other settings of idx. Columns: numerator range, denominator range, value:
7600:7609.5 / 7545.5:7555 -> 1.01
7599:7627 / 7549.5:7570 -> 1.00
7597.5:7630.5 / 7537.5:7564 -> 1.00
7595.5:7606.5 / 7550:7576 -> 1.03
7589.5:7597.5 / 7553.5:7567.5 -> 1.03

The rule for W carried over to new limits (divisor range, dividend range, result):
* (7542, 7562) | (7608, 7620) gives 0.97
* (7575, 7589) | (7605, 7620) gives 0.99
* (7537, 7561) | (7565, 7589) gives 0.99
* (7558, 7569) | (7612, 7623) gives 0.96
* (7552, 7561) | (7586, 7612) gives 1.02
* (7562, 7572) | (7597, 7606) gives 1.01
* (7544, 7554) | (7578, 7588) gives 0.97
